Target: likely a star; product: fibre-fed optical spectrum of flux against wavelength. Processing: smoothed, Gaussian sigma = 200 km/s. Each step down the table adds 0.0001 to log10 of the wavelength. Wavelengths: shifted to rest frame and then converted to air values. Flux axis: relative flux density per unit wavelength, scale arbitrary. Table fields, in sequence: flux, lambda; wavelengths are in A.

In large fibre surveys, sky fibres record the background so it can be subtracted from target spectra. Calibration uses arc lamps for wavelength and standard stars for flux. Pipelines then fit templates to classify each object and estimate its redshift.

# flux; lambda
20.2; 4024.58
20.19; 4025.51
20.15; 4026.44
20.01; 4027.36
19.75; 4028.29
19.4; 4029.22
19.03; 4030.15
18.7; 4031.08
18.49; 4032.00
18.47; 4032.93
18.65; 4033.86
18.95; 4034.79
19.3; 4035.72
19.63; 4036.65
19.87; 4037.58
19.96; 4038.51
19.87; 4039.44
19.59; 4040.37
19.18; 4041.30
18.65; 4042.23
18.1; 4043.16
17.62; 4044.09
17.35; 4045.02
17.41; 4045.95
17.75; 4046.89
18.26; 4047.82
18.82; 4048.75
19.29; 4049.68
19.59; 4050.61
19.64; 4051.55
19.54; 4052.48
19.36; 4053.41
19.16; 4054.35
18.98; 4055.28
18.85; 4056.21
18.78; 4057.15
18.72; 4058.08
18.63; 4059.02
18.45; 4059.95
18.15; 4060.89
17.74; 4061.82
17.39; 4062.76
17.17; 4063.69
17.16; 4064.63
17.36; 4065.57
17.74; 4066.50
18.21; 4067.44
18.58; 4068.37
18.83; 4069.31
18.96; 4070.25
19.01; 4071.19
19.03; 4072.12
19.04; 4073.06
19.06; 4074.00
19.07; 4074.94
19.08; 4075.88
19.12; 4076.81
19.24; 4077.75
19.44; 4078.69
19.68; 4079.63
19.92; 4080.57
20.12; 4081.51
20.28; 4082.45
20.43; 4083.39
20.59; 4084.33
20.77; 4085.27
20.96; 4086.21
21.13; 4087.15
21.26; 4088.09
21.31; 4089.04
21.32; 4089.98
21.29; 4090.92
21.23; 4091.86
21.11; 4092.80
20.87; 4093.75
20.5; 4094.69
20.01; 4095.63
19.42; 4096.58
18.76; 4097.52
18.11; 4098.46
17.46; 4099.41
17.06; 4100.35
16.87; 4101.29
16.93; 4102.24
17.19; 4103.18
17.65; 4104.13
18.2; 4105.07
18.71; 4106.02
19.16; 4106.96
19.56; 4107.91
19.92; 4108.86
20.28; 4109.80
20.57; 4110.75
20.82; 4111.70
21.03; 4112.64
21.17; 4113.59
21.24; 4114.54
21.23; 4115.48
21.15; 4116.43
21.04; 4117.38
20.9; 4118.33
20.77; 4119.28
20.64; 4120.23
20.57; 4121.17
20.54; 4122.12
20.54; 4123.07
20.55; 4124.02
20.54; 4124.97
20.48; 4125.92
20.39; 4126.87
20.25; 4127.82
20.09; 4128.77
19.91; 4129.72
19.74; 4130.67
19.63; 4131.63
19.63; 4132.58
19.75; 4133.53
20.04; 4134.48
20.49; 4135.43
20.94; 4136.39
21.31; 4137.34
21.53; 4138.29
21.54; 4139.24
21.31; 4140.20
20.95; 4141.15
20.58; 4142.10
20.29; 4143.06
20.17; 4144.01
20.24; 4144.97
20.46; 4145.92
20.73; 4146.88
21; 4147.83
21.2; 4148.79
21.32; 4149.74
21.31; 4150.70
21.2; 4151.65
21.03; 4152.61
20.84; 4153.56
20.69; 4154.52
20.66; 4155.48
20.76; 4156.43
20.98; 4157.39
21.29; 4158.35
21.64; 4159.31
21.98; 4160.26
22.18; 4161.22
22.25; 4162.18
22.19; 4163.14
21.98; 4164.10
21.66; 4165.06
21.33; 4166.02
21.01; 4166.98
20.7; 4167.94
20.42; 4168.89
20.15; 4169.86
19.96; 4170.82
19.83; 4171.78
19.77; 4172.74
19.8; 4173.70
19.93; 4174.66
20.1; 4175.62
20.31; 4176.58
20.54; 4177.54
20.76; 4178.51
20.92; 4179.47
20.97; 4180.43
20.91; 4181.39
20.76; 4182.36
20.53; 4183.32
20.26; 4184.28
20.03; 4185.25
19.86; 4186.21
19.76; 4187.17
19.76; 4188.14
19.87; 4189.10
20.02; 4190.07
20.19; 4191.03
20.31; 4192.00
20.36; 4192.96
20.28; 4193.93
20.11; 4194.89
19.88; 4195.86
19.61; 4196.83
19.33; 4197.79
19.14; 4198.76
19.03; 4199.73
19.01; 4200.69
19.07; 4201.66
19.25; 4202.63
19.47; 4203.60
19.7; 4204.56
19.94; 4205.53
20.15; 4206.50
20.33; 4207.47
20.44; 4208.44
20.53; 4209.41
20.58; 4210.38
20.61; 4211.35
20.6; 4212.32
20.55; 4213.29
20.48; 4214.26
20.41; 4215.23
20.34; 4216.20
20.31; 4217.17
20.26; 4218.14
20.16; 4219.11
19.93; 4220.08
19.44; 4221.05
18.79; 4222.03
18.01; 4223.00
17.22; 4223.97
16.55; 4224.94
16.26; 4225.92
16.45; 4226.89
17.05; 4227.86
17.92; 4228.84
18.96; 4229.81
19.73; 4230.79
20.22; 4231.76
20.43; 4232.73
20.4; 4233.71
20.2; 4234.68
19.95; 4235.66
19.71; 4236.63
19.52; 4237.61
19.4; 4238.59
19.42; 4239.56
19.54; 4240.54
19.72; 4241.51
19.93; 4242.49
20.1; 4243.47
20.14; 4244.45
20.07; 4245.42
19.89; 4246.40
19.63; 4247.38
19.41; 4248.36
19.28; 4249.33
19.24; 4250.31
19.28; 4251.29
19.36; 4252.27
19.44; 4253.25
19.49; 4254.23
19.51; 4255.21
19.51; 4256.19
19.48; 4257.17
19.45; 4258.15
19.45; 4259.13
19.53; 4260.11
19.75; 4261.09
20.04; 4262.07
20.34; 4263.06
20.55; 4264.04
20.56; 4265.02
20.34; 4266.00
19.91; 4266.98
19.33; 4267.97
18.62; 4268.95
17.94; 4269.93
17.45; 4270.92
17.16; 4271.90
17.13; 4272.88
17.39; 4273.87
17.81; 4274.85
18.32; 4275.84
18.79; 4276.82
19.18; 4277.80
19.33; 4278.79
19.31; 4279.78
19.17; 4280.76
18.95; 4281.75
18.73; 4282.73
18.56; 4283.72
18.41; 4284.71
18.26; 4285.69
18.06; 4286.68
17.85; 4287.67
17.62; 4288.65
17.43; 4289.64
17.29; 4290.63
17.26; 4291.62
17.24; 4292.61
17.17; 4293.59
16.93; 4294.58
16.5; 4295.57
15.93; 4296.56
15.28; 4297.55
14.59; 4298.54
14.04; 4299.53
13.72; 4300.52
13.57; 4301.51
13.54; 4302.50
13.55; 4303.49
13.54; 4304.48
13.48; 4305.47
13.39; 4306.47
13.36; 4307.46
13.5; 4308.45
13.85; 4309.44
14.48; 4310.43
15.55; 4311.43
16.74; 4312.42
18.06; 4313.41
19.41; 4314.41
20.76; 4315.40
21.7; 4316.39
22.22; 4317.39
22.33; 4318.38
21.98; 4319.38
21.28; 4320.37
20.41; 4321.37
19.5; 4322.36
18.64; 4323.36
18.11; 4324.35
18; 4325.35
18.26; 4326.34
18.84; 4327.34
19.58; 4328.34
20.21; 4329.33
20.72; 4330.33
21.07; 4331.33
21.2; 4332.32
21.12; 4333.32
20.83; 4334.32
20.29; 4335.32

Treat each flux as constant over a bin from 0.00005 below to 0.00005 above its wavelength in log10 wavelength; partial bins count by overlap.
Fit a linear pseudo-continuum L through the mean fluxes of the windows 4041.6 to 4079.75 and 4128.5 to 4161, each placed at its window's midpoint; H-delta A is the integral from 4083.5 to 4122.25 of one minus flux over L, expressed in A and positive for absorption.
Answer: -0.6 A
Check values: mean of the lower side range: 18.6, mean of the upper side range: 20.8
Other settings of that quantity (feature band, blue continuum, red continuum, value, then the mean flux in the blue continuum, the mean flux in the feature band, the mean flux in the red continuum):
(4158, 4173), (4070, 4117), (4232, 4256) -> -1.10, 19.7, 21.2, 19.7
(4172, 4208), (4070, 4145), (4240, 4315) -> -1.97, 20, 20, 17.8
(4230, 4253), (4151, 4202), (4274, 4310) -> -1.90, 20.5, 19.7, 16.5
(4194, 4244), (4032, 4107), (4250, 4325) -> -3.29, 19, 19.5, 18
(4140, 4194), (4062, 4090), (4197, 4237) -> -3.64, 19.3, 20.7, 19.4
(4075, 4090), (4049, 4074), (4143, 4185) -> -0.92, 18.6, 20.2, 20.8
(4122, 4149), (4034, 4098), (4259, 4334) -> -2.32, 19.3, 20.5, 18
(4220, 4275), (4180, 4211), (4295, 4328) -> -1.62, 20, 19.1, 16.9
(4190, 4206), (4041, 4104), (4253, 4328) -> -1.12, 19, 19.7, 17.9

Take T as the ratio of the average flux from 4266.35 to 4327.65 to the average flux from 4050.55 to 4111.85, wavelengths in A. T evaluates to 0.91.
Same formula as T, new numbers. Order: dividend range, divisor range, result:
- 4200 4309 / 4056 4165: 0.93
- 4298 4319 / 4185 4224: 0.81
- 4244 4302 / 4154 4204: 0.90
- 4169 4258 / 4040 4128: 1.02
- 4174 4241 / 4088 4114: 1.01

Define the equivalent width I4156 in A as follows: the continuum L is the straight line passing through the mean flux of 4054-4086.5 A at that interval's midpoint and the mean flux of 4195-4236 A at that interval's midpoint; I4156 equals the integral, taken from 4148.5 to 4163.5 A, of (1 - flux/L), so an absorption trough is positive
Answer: -1.6 A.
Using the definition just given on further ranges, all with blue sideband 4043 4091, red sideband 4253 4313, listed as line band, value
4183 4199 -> -1.6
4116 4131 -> -1.5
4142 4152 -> -1.3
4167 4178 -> -1.2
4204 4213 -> -1.2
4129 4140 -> -1.1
